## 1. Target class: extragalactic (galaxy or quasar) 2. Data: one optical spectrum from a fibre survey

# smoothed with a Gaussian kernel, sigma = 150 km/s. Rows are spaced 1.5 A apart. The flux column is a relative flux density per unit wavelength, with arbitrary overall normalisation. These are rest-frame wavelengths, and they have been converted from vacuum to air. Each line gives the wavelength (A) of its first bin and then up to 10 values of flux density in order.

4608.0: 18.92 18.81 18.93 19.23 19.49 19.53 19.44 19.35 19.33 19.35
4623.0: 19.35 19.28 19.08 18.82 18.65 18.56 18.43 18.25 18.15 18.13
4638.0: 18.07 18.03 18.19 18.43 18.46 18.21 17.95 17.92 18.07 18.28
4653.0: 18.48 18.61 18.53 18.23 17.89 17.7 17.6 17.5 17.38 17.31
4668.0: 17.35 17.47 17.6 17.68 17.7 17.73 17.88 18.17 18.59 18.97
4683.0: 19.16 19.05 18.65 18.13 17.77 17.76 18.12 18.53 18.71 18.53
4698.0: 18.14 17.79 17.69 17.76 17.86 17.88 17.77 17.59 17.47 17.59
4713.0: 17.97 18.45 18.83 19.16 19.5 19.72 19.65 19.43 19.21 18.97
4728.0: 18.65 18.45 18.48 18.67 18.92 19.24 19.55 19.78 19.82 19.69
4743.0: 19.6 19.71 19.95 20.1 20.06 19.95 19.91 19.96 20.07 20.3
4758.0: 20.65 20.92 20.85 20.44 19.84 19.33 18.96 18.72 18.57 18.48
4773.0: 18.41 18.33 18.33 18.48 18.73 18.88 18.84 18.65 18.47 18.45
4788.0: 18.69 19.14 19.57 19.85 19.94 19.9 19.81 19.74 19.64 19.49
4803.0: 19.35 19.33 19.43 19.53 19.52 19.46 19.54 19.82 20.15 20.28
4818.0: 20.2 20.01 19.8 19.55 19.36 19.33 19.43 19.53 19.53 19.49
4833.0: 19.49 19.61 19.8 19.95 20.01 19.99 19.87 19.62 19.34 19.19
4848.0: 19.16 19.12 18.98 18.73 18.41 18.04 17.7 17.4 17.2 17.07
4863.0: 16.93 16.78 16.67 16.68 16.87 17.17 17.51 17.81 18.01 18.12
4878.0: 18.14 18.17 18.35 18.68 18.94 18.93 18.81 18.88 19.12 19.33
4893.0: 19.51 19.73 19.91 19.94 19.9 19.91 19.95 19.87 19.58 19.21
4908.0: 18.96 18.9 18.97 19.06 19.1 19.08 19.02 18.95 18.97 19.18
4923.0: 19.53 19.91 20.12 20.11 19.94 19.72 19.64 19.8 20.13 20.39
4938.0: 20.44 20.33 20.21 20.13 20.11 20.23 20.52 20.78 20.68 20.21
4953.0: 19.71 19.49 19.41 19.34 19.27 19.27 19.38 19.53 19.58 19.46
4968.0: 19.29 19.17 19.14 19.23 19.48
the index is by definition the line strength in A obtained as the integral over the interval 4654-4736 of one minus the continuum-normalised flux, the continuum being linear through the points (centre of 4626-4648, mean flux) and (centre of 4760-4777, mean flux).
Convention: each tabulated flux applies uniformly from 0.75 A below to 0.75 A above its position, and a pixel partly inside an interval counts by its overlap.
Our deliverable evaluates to 1.82 A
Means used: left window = 18.3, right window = 19.1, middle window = 18.3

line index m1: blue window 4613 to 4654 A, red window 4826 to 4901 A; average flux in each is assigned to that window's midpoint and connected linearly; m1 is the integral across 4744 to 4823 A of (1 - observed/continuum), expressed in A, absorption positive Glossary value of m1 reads -3.5 A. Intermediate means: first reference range 18.6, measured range 19.5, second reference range 18.7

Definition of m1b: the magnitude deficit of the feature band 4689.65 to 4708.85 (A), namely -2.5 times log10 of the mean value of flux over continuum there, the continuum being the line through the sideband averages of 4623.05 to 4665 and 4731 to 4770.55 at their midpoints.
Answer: 0.06 mag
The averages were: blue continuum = 18.3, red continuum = 19.7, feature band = 18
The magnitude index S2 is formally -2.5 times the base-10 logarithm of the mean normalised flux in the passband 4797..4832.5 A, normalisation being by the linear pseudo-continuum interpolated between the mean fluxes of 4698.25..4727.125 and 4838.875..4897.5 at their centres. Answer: -0.07 mag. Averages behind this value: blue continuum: 18.4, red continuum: 18.4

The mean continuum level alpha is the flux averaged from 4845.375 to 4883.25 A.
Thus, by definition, 17.9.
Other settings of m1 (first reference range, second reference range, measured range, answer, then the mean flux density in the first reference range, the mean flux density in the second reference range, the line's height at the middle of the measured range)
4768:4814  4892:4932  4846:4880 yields 2.7 A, 19.1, 19.5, 19.4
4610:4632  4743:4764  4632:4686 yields 3.7 A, 19.1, 20.2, 19.4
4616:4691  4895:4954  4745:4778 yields -1.2 A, 18.3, 19.8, 18.9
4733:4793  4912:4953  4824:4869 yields 2.1 A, 19.4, 19.9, 19.6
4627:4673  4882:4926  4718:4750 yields -1.6 A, 18.1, 19.3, 18.5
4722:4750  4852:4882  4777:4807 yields -1.0 A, 19.4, 17.6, 18.6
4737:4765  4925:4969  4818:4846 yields 0.5 A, 20.1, 19.9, 20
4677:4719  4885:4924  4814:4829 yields -0.7 A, 18.2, 19.3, 18.9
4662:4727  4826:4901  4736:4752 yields -1.3 A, 18.2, 18.7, 18.4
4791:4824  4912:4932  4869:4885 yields 1.2 A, 19.7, 19.4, 19.6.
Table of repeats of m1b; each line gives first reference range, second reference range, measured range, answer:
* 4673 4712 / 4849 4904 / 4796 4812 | -0.072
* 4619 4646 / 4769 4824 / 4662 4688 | 0.046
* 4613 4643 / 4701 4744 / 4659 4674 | 0.075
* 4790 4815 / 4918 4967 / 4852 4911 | 0.073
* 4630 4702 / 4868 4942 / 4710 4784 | -0.045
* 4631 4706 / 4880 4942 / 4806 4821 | -0.050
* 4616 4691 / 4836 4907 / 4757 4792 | -0.036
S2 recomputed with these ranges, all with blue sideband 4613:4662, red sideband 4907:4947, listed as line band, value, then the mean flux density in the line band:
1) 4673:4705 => 0.03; 18.2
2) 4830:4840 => -0.02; 19.7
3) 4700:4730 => 0.02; 18.5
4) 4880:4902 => 0.01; 19.3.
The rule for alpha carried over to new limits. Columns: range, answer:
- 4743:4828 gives 19.5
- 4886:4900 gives 19.5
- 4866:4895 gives 18.3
